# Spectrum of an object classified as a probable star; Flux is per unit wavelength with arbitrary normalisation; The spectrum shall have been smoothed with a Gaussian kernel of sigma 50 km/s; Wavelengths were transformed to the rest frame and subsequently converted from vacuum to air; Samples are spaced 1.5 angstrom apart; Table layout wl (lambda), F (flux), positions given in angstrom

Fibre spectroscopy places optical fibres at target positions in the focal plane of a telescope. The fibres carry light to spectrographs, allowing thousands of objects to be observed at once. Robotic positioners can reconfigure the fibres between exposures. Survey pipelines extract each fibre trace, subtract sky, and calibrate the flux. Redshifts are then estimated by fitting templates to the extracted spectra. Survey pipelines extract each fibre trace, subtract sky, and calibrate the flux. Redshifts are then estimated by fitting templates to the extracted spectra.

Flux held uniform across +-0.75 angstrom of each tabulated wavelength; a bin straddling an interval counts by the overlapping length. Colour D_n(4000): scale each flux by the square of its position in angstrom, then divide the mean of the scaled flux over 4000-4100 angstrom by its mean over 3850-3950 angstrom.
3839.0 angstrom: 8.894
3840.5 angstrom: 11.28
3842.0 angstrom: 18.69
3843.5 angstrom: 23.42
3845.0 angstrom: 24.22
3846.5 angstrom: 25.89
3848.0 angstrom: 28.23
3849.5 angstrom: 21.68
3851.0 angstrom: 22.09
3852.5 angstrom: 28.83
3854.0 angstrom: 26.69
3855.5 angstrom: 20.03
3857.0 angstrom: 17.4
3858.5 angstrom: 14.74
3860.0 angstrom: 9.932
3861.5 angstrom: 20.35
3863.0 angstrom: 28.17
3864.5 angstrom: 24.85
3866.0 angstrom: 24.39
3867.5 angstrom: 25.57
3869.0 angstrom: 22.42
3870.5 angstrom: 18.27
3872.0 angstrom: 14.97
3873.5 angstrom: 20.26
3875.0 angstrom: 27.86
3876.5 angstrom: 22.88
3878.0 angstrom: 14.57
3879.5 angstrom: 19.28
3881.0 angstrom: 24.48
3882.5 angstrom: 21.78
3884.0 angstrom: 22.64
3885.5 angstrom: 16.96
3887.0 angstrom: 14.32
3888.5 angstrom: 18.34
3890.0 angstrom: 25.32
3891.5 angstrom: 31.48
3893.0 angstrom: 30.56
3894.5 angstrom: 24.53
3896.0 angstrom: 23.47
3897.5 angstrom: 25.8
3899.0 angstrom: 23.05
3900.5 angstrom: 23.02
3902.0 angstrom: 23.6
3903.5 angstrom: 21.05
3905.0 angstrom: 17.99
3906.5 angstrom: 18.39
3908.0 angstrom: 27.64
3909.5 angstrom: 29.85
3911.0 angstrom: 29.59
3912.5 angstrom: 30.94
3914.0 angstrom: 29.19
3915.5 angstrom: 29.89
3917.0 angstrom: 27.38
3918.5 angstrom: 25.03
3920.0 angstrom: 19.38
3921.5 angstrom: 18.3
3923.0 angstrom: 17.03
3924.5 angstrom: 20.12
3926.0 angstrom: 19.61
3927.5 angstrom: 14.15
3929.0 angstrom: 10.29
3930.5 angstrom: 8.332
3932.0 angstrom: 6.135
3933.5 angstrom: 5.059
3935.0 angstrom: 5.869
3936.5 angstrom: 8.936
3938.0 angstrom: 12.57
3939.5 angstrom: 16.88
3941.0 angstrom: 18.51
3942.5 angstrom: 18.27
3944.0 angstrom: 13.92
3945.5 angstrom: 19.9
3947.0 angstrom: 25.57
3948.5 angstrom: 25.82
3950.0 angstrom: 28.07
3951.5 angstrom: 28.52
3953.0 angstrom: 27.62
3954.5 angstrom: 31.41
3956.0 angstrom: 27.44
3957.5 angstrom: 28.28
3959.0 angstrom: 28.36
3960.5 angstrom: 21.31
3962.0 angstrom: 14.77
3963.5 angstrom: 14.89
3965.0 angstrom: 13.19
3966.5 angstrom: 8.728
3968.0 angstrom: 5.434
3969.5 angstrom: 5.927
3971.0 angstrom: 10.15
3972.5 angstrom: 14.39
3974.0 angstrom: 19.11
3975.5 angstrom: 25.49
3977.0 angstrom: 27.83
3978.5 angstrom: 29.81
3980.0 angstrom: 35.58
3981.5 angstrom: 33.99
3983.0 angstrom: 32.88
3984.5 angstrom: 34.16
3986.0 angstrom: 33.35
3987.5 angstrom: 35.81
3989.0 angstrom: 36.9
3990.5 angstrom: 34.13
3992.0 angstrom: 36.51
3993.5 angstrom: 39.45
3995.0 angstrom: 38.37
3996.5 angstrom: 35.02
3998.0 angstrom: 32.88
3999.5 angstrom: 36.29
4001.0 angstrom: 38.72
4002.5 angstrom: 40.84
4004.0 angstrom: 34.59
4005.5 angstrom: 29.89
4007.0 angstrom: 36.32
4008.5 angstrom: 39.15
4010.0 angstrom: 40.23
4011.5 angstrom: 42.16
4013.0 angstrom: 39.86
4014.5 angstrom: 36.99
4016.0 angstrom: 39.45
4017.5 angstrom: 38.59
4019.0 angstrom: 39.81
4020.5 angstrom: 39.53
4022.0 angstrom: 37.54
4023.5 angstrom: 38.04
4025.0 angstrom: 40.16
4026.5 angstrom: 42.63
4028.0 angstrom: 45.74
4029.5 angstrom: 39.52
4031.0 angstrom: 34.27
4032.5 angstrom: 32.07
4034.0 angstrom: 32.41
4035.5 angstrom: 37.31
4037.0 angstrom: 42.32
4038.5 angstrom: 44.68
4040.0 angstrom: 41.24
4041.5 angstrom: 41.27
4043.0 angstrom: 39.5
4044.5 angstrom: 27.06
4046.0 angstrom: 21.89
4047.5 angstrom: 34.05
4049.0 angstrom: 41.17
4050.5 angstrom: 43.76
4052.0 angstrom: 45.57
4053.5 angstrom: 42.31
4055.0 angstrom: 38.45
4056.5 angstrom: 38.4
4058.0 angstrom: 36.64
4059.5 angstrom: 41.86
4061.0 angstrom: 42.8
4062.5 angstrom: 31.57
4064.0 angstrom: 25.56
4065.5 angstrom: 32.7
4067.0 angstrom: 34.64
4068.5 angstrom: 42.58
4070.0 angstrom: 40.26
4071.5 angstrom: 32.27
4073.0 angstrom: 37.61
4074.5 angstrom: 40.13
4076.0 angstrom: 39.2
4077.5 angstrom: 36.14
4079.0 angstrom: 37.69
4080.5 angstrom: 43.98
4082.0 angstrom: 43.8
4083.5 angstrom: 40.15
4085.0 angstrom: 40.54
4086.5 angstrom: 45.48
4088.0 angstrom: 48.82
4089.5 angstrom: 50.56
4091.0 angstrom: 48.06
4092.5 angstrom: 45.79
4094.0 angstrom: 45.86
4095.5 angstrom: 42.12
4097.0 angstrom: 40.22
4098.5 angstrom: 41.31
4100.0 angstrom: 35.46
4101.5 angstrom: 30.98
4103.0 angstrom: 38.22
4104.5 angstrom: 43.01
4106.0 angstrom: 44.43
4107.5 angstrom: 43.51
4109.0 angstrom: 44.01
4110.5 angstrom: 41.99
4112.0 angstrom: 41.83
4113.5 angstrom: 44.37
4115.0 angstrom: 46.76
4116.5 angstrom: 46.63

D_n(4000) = 2.0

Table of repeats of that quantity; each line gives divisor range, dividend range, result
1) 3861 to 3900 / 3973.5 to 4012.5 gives 1.63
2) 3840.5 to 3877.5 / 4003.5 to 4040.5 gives 1.92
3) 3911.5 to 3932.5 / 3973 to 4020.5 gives 1.84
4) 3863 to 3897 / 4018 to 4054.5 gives 1.86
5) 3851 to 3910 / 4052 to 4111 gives 2.01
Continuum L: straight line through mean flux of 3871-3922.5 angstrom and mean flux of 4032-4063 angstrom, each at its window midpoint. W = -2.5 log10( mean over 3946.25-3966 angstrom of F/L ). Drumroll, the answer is 0.20 mag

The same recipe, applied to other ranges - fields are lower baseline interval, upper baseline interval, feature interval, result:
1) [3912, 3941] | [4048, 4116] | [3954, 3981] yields 0.15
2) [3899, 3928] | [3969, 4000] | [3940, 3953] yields 0.18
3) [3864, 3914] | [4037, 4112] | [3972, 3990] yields 0.04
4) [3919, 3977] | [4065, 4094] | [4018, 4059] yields -0.14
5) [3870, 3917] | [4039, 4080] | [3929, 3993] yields 0.34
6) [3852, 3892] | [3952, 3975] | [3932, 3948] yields 0.30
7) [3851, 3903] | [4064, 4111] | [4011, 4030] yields -0.15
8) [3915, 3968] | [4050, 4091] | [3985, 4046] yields -0.22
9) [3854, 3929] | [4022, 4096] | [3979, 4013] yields -0.11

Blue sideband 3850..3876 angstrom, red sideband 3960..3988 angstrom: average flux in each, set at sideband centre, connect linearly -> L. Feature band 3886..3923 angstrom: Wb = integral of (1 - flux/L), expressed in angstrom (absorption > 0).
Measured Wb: -4.5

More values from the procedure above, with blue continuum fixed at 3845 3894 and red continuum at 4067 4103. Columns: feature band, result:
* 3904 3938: 9.5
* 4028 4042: -0.8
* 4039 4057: -0.1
